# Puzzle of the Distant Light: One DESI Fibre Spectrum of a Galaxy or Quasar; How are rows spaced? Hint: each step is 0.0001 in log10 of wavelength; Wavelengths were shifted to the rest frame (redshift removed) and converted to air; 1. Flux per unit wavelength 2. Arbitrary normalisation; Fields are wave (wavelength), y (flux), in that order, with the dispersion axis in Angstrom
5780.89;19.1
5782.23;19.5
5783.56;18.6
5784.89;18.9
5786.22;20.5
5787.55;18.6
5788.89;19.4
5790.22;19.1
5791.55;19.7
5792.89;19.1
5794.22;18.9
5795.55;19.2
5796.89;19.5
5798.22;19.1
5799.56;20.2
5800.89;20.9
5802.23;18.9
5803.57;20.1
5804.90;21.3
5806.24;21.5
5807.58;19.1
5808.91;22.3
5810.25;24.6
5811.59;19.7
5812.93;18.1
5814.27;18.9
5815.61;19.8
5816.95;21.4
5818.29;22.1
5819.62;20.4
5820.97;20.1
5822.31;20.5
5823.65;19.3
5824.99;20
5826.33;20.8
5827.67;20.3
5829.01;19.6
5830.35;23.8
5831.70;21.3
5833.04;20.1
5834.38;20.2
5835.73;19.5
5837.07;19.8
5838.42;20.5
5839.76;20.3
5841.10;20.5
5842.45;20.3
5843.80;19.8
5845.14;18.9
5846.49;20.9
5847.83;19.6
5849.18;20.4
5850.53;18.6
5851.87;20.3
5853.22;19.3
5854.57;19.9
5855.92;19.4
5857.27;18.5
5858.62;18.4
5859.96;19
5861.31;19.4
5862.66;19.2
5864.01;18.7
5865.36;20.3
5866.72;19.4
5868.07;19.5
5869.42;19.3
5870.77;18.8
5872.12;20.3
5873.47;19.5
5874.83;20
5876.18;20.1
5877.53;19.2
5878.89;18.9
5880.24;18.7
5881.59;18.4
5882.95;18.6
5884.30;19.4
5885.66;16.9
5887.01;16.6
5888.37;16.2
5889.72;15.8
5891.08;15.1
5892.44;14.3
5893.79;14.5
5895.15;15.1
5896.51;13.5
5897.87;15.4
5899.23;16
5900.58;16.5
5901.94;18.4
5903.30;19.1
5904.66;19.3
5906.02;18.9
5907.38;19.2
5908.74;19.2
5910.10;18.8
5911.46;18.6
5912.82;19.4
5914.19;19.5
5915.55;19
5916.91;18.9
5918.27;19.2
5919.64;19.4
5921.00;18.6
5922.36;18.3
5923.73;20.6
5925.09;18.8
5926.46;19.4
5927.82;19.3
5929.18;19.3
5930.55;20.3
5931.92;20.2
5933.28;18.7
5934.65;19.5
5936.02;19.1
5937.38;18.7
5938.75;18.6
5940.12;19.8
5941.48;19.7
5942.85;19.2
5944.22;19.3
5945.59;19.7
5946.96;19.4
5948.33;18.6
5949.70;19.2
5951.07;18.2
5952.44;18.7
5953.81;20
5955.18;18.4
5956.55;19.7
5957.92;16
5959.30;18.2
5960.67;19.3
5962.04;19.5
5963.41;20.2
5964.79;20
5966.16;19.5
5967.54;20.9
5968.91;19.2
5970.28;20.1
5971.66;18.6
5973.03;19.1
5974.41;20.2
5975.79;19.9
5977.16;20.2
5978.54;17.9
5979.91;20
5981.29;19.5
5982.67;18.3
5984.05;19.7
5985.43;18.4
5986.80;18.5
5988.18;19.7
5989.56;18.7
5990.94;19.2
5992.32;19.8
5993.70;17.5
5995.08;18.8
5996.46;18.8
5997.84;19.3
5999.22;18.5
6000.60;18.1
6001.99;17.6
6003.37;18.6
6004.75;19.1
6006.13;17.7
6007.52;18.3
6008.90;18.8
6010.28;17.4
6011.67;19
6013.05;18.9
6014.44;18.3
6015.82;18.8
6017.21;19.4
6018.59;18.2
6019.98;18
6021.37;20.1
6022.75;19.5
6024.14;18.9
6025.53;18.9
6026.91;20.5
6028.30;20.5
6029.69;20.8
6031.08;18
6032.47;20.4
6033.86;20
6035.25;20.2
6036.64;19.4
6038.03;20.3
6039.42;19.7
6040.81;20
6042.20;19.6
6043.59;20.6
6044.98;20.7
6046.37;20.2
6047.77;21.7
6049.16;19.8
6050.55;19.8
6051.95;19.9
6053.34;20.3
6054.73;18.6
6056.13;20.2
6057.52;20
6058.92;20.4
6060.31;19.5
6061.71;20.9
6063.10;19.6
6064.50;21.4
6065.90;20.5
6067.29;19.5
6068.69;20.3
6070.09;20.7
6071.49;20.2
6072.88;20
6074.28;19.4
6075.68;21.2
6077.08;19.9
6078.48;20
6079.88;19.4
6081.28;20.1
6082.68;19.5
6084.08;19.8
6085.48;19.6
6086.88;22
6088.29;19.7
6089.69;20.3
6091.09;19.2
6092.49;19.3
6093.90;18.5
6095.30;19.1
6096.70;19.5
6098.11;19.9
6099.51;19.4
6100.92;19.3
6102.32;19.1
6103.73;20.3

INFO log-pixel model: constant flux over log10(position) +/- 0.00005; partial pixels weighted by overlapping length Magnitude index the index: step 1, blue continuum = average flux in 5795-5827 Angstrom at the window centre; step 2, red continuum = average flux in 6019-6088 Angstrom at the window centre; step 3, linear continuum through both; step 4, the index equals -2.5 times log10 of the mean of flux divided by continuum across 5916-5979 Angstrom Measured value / 0.05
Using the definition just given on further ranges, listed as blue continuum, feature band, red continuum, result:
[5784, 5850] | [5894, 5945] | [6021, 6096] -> 0.08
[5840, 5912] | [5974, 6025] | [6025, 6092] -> 0.04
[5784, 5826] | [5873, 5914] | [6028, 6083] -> 0.14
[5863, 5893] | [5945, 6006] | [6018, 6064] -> 0.01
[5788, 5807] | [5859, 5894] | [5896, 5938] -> 0.04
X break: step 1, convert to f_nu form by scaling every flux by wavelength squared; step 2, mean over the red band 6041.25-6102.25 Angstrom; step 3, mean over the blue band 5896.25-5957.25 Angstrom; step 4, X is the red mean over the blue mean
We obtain 1.11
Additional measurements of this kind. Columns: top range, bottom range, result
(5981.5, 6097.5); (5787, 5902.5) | 1.08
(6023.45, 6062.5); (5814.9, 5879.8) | 1.07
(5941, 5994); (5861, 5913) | 1.09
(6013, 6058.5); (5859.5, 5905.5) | 1.16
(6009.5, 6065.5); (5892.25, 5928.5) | 1.14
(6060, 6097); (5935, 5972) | 1.09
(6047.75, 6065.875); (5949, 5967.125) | 1.09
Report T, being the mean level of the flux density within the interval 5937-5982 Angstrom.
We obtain 19.3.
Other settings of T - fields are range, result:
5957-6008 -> 19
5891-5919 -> 17.6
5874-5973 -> 18.6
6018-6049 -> 19.8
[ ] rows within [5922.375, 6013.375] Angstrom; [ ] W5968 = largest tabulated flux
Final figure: 20.9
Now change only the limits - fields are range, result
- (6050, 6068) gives 21.4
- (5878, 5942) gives 20.6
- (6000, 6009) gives 19.1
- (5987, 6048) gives 21.7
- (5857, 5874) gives 20.3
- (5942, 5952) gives 19.7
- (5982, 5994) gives 19.8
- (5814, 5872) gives 23.8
